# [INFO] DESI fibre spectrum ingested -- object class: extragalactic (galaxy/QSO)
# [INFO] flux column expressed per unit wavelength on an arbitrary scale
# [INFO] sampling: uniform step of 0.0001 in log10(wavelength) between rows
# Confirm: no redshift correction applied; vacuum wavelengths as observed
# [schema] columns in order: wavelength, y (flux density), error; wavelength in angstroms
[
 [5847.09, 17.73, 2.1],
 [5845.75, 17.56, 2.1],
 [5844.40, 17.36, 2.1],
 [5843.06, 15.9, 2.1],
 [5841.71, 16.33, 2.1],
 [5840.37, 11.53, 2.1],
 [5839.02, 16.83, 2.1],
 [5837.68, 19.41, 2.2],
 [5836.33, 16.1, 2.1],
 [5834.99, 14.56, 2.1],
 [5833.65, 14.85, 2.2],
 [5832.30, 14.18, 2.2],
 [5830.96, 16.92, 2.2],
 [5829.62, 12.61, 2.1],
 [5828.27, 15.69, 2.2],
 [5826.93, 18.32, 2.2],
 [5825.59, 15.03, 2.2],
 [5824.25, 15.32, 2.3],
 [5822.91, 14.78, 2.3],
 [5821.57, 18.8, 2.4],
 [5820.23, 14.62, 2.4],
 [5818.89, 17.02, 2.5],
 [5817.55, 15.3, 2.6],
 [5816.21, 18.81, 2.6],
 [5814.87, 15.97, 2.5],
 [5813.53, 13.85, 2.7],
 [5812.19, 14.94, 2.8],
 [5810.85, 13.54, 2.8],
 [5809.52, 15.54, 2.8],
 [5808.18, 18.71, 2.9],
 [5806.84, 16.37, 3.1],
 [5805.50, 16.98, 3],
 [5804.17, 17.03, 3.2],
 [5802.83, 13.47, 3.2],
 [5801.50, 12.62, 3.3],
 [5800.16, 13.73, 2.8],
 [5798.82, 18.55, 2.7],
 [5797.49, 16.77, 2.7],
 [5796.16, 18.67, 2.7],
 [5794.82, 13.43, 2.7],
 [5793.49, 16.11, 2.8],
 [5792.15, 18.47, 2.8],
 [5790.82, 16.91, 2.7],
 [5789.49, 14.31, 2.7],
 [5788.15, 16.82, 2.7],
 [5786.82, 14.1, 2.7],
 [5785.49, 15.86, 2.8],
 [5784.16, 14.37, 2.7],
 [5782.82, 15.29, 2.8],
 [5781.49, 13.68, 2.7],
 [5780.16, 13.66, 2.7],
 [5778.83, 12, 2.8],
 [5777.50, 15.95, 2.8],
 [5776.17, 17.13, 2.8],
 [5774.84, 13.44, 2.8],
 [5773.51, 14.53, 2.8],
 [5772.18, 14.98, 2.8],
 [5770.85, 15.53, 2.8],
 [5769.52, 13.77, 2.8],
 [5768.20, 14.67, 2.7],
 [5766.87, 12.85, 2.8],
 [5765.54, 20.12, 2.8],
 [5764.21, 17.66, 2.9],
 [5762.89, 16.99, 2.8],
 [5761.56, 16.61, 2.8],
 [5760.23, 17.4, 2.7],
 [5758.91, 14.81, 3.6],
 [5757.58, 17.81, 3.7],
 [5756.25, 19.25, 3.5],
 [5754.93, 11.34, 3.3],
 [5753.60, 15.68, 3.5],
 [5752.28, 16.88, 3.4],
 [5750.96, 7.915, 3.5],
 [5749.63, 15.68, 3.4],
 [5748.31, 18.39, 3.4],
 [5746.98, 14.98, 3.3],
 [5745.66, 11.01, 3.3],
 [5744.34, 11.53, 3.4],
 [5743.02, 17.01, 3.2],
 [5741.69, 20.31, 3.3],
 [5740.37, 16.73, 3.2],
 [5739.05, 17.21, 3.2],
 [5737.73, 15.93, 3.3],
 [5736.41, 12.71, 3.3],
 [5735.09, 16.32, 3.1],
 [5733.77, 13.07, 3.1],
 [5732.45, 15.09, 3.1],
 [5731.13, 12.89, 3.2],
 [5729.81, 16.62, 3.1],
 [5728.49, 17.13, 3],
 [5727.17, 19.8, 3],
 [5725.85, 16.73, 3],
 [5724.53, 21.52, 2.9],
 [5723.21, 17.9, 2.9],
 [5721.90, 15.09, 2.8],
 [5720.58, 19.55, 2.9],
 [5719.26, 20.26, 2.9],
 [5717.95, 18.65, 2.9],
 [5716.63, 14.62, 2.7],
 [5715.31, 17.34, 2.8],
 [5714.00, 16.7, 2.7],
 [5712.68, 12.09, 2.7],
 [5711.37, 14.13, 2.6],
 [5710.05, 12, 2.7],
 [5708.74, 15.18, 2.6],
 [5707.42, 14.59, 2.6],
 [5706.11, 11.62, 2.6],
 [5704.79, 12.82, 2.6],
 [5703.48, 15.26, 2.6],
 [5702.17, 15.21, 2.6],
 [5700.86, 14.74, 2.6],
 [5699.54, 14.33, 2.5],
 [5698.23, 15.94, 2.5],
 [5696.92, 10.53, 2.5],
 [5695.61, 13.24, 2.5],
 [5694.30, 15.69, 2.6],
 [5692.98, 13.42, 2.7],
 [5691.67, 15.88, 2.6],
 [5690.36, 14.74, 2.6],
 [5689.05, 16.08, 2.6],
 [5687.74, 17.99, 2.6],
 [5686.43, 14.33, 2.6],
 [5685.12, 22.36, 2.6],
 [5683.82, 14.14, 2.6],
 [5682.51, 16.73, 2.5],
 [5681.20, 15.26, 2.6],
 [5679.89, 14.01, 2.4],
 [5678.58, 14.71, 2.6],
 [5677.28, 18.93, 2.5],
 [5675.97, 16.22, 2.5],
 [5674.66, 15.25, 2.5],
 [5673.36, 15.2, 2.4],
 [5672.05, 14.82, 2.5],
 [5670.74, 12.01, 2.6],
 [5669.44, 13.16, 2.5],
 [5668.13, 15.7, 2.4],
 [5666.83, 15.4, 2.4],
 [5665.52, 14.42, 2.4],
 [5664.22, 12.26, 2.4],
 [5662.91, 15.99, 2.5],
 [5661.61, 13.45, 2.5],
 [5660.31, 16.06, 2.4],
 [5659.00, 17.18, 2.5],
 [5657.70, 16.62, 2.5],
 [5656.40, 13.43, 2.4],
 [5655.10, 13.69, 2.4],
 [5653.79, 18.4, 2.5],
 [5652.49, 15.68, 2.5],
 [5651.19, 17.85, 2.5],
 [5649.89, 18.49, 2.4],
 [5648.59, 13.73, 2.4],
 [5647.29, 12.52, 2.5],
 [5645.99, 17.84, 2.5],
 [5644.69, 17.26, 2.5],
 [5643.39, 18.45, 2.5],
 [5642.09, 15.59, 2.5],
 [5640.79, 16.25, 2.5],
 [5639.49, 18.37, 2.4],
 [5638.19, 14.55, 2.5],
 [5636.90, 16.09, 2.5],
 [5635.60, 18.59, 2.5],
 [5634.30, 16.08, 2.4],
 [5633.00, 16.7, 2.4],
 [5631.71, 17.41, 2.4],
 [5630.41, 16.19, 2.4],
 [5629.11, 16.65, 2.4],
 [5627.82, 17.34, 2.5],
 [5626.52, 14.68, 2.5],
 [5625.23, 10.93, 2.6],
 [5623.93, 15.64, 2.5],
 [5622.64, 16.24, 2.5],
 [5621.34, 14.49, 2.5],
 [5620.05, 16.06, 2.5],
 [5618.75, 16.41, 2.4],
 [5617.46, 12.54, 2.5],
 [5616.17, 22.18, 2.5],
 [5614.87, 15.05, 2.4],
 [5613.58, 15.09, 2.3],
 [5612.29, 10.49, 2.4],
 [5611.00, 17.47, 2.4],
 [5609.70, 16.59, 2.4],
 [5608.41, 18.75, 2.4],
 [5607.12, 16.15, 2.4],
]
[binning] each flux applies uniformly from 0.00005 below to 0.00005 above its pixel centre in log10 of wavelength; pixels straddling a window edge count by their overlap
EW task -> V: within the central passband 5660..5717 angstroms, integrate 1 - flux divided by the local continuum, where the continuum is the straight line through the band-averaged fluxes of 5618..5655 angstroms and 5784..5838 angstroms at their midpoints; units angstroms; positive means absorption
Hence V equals 4.3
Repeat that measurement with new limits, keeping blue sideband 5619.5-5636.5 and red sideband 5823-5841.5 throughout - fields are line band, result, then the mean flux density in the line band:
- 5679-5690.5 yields -0.3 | 16.2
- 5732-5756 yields 1.1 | 15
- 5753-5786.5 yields 0.5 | 15.4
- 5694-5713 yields 2.3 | 13.8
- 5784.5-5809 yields -0.7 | 16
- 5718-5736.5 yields -1.5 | 17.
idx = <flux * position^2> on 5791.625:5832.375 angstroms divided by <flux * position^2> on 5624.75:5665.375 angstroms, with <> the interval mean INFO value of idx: 1.1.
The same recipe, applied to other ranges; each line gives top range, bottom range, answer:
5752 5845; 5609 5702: 1.06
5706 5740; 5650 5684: 1.07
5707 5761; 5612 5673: 1.05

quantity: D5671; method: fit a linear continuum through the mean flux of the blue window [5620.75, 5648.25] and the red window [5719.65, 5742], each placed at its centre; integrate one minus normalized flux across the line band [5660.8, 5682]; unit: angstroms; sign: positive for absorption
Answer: 1.9 angstroms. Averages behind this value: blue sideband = 16.1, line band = 14.8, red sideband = 16.7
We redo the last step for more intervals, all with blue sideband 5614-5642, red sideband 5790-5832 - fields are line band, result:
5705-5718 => 1.28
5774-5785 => 1.04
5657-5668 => 0.60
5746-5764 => 0.40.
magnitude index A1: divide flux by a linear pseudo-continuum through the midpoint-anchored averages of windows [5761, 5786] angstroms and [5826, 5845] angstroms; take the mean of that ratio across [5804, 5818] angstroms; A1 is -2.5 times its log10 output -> -0.04 mag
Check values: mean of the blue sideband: 15.2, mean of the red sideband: 15.7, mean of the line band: 16.1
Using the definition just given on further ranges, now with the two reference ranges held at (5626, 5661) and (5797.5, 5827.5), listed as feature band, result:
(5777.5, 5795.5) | 0.065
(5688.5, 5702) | 0.124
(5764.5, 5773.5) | 0.045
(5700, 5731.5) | 0.014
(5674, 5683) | 0.027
